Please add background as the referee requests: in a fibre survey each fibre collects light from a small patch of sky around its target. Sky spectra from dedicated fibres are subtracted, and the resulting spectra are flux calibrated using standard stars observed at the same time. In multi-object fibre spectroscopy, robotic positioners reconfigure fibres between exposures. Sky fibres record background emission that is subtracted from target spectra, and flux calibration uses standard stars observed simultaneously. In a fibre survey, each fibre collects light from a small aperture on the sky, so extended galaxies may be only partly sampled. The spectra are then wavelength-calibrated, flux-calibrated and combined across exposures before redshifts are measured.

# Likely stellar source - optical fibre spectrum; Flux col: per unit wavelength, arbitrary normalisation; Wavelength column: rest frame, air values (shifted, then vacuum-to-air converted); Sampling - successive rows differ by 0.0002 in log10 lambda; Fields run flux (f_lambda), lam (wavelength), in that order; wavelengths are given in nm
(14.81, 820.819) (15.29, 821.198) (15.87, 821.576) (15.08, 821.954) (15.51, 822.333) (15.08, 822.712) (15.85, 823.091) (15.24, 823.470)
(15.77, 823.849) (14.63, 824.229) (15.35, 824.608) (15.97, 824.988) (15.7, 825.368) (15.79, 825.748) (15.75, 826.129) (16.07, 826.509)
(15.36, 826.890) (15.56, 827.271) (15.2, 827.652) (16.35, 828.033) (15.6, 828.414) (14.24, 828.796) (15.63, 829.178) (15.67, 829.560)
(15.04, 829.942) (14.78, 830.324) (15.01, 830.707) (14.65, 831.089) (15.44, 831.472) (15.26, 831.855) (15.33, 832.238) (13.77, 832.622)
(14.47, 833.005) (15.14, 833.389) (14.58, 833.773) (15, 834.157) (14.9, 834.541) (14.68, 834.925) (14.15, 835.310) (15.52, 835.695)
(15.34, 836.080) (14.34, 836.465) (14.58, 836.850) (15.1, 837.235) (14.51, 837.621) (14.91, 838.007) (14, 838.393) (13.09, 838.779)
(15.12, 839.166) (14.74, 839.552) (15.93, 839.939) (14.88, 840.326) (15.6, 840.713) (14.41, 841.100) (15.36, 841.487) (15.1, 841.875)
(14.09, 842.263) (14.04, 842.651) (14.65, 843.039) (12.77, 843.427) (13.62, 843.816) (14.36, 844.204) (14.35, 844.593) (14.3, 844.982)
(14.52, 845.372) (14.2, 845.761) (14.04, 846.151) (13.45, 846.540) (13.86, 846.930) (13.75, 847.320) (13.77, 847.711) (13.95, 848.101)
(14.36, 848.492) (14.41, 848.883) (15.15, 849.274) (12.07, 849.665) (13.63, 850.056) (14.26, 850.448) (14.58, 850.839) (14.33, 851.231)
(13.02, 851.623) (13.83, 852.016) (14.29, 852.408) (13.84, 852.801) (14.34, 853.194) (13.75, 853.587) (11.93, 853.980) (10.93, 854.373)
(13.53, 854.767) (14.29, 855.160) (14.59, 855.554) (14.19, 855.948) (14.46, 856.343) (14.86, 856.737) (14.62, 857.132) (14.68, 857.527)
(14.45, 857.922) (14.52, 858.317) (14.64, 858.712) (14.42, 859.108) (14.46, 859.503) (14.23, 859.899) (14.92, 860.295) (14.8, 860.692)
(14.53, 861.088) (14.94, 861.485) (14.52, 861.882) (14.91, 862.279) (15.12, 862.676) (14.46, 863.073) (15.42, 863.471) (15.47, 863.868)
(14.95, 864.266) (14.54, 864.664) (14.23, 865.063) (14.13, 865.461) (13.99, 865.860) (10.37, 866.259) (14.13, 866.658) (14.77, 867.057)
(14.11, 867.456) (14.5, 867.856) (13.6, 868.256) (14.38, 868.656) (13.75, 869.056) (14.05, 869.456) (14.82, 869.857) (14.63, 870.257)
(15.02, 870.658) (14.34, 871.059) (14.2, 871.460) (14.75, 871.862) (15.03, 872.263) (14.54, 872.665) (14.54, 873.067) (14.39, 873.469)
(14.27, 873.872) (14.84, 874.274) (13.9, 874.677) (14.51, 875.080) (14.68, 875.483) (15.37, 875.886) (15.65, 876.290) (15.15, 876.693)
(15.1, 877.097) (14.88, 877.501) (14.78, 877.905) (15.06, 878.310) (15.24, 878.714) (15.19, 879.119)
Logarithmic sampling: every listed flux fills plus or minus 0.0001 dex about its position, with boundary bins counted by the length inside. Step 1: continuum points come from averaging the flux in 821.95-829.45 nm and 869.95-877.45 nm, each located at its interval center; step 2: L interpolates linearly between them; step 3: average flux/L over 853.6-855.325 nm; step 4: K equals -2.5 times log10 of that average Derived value 0.18 mag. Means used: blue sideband 15.5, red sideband 14.7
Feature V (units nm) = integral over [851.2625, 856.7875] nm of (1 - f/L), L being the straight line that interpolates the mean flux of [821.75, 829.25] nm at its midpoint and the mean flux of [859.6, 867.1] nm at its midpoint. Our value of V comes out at 0.376 nm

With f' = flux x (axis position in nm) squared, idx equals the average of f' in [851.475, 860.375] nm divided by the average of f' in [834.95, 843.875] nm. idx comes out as 1.0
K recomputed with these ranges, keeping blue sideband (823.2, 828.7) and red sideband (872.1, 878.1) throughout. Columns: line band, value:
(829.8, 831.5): 0.040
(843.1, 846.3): 0.091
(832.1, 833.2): 0.072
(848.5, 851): 0.085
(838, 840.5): 0.052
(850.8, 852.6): 0.089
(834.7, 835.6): 0.064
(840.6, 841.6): 0.018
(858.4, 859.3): 0.038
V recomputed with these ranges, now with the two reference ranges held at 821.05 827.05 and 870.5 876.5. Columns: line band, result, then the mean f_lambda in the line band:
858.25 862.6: 0.07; 14.6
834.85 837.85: 0.10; 14.8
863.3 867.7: 0.18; 14.2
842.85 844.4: 0.14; 13.9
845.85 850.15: 0.35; 13.9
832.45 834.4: 0.10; 14.6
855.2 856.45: 0.05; 14.4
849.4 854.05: 0.41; 13.7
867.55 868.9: 0.06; 14.1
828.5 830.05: 0.03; 15.2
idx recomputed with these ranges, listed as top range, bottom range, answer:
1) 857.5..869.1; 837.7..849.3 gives 1.05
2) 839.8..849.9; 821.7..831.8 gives 0.97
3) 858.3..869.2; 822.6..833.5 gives 1.02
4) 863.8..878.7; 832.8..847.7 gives 1.07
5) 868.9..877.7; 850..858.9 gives 1.09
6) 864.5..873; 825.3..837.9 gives 1.03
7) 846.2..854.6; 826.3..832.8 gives 0.94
